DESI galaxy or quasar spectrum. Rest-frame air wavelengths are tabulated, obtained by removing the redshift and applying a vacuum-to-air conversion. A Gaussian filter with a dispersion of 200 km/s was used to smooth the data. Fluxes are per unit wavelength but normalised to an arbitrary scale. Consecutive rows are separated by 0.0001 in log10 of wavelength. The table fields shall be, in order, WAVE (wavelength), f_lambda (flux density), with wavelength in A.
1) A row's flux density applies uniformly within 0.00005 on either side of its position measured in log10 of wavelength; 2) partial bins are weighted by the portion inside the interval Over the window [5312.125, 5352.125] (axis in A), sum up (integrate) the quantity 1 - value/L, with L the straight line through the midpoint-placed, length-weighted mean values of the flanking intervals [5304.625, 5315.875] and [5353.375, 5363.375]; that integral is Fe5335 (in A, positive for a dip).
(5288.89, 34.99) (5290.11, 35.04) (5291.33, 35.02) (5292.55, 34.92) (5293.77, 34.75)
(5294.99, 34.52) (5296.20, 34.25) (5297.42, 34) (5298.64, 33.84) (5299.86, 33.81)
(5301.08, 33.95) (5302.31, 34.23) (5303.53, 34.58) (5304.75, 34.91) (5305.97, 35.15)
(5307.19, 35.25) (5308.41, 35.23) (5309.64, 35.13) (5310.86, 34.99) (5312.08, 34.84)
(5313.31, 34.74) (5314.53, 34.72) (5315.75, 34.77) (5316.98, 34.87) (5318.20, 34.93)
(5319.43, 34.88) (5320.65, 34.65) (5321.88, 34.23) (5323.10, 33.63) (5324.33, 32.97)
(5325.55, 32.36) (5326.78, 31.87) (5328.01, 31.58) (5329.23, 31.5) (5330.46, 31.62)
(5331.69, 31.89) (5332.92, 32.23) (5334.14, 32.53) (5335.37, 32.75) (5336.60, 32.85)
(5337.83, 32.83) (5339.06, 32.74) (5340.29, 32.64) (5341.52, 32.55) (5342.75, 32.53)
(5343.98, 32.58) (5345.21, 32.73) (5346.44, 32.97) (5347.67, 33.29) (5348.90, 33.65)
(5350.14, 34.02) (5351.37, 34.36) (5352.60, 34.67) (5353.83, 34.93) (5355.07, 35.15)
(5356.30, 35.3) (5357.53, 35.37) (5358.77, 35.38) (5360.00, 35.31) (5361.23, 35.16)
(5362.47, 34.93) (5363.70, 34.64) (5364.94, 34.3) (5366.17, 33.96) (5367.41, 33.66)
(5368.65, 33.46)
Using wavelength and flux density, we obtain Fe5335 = 2.11 A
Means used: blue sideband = 35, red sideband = 35.2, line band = 33.2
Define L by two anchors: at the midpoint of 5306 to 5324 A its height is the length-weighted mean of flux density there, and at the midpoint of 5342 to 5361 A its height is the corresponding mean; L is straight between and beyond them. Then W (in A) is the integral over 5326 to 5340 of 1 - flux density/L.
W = 0.91 A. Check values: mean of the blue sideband 34.8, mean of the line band 32.2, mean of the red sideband 34.2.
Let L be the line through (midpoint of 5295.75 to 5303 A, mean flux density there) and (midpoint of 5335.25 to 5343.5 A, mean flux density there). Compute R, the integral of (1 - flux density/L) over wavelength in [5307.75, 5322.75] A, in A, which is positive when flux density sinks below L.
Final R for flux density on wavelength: -0.61 A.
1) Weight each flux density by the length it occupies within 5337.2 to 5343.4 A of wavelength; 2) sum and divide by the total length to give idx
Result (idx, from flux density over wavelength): 32.6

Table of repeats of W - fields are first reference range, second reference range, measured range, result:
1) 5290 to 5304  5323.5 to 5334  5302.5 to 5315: -0.5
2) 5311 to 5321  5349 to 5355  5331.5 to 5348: 0.9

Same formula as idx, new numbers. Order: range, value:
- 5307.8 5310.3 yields 35.1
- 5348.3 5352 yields 34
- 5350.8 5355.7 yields 34.8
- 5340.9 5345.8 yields 32.6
